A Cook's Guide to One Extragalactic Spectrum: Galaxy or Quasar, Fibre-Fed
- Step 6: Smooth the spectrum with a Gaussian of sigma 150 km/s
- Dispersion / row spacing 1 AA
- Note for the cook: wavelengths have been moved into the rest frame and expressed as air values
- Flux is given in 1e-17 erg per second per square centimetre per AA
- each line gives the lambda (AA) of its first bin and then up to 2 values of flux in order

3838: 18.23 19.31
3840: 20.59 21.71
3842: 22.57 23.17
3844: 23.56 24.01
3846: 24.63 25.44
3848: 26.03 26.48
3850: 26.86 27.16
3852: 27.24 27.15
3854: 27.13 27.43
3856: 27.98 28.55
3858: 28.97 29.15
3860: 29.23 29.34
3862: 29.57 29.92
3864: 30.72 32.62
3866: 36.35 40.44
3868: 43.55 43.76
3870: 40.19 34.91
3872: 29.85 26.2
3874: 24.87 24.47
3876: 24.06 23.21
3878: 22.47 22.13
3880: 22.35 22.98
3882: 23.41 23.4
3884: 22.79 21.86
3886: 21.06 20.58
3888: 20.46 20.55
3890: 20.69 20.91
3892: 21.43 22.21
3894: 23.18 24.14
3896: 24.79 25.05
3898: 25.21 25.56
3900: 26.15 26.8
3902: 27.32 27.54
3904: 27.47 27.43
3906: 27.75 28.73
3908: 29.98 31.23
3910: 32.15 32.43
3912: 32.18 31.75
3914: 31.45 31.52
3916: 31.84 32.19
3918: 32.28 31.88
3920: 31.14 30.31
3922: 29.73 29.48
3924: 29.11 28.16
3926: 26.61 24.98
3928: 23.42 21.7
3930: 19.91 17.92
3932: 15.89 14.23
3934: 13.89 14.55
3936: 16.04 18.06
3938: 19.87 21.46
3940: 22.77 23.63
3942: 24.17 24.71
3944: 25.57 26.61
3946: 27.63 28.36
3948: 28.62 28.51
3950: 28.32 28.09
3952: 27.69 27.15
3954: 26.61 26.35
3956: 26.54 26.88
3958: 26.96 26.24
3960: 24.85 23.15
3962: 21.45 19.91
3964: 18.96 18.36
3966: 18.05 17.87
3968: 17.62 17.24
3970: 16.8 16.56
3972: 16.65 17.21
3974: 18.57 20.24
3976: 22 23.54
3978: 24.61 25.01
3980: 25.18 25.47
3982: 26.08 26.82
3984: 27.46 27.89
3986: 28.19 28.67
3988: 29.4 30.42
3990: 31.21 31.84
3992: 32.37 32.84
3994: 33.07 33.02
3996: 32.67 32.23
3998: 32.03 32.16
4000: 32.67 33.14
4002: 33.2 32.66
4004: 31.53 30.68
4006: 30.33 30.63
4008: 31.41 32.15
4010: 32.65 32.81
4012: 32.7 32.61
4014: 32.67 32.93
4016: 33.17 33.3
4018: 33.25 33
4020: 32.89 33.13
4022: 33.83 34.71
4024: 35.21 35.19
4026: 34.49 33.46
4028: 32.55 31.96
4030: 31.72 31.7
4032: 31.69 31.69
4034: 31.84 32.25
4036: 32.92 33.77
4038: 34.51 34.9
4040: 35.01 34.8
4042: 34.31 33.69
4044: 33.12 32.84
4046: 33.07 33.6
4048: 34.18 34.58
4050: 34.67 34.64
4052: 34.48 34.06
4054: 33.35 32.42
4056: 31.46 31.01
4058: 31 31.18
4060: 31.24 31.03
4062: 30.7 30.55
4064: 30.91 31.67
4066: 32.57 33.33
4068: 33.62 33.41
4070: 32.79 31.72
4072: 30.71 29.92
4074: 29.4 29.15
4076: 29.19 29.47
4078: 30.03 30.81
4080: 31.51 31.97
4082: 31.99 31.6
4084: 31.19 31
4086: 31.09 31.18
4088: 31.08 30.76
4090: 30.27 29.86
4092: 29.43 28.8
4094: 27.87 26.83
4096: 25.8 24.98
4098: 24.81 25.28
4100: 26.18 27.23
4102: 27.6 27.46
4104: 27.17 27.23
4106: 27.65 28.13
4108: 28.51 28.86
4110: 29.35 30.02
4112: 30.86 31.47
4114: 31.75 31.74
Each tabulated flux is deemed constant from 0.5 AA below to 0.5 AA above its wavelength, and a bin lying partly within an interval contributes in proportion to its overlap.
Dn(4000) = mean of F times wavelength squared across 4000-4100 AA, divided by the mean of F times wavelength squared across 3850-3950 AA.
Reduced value 1.29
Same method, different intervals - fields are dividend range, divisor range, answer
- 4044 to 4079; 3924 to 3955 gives 1.46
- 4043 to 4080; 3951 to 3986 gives 1.47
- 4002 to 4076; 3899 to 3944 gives 1.34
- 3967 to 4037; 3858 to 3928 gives 1.12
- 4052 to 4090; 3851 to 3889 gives 1.24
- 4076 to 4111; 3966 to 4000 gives 1.18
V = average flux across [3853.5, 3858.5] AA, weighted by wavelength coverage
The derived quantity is 28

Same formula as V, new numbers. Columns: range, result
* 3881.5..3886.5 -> 22.5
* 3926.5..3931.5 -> 21.6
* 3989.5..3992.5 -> 31.8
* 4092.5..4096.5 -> 27.3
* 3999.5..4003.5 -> 32.9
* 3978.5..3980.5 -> 25.1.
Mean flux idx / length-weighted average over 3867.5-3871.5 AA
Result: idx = 40.6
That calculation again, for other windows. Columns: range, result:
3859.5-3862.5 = 29.4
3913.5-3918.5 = 31.9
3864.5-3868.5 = 38.2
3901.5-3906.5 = 27.5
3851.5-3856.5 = 27.4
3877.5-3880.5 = 22.3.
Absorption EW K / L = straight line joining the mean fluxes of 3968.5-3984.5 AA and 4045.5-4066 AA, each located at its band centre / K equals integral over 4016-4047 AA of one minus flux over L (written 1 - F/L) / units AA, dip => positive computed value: -4.4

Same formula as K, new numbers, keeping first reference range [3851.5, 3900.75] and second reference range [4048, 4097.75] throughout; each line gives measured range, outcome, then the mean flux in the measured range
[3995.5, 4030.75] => -3.4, 32.7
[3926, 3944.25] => 5.1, 20.3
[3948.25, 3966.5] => 2.5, 24.7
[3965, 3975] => 3.9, 17.6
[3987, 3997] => -0.8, 31.7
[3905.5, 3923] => -2.1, 31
